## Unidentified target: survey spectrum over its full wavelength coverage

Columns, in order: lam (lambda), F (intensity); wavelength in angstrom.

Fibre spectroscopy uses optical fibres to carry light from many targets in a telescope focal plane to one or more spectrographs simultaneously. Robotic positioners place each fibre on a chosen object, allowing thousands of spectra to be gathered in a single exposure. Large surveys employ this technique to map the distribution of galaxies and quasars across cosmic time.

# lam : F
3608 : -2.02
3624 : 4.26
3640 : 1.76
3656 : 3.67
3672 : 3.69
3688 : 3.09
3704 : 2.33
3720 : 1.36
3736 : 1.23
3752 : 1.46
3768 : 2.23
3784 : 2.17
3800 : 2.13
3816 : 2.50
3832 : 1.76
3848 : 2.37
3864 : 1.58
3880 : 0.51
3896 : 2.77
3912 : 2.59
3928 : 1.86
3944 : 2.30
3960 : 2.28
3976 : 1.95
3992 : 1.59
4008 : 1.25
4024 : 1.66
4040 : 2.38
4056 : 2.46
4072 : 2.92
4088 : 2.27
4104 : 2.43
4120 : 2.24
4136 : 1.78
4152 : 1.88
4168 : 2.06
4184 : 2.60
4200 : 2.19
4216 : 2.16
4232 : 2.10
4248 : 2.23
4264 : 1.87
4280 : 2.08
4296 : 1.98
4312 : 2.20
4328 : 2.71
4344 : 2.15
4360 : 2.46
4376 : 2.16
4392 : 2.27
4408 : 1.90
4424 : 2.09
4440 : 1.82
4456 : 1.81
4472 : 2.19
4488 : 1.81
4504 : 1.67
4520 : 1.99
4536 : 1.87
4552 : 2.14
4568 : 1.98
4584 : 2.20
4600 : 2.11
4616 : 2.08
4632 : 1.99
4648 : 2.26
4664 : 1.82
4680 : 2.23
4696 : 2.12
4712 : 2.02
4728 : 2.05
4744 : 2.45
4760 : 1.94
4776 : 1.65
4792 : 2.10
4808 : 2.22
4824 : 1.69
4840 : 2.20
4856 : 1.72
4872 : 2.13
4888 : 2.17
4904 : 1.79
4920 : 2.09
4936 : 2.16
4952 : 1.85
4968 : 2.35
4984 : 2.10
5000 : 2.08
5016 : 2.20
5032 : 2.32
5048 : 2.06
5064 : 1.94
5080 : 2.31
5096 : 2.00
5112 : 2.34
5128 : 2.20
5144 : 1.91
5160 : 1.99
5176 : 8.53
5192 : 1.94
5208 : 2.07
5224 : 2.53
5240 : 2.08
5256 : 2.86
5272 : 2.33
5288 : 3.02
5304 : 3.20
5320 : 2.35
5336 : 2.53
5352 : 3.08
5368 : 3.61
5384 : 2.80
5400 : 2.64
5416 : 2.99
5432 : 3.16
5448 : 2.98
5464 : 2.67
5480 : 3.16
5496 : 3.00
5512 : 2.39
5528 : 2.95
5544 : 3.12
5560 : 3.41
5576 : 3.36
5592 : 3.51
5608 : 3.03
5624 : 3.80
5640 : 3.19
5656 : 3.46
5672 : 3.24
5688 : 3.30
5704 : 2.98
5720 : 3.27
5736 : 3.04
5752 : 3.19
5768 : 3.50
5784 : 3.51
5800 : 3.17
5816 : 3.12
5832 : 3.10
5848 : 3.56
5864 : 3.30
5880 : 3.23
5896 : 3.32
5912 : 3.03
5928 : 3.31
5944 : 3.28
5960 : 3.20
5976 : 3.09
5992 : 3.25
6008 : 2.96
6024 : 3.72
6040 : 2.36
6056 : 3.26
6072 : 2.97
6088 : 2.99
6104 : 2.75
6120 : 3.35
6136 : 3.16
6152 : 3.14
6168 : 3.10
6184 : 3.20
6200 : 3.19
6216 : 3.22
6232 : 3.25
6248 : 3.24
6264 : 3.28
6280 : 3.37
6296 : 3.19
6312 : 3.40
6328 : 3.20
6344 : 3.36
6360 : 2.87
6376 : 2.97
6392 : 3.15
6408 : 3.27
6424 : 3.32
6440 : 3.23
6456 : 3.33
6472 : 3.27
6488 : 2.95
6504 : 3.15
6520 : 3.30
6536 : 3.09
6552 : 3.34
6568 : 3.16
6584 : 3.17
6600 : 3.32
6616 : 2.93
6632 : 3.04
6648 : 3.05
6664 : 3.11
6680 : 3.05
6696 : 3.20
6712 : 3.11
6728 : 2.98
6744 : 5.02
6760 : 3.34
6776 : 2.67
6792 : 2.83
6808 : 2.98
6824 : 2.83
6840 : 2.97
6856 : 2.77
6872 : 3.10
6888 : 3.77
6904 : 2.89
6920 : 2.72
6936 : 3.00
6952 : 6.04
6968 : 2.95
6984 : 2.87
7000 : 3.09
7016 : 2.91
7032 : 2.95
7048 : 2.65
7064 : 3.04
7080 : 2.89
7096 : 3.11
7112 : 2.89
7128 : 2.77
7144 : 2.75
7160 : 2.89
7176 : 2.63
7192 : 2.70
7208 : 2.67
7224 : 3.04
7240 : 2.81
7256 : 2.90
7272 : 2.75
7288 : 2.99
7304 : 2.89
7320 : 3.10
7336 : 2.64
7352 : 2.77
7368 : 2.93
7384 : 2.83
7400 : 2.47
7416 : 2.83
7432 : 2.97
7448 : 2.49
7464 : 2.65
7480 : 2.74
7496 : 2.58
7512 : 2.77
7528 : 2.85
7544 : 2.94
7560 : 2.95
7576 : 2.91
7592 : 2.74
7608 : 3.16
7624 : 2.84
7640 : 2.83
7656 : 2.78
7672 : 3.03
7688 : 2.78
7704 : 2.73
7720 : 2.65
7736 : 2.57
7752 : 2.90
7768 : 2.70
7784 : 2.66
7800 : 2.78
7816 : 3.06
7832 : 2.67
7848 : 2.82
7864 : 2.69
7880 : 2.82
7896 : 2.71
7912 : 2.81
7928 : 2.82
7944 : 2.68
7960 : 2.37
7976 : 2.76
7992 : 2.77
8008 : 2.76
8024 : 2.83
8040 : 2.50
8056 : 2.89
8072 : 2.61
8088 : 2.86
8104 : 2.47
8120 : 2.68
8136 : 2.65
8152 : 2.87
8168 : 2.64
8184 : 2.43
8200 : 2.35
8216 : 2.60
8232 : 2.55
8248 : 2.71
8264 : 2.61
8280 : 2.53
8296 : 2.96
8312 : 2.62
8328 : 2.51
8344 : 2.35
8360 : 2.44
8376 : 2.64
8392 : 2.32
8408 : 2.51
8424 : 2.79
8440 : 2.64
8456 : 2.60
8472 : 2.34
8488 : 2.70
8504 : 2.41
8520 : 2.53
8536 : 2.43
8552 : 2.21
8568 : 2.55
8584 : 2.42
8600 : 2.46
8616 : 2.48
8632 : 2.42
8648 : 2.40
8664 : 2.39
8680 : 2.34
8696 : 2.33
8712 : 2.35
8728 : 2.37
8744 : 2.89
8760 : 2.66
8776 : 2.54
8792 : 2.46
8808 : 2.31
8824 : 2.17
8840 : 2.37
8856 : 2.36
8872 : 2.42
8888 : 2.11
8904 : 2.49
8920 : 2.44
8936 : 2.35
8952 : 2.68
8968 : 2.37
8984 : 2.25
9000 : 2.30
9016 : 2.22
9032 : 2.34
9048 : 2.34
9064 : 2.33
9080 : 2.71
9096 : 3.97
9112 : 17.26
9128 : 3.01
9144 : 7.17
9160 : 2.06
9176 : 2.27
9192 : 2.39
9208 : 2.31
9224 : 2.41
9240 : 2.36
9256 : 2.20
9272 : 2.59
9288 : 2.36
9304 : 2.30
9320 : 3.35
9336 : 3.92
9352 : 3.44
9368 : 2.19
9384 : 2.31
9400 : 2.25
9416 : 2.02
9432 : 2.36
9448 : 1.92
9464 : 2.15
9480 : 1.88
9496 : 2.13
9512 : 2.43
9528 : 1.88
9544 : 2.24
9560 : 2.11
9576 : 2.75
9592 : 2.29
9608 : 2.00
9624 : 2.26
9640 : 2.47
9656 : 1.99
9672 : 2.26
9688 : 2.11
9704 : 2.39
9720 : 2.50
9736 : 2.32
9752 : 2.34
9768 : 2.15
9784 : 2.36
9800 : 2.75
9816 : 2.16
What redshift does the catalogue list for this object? 0.39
